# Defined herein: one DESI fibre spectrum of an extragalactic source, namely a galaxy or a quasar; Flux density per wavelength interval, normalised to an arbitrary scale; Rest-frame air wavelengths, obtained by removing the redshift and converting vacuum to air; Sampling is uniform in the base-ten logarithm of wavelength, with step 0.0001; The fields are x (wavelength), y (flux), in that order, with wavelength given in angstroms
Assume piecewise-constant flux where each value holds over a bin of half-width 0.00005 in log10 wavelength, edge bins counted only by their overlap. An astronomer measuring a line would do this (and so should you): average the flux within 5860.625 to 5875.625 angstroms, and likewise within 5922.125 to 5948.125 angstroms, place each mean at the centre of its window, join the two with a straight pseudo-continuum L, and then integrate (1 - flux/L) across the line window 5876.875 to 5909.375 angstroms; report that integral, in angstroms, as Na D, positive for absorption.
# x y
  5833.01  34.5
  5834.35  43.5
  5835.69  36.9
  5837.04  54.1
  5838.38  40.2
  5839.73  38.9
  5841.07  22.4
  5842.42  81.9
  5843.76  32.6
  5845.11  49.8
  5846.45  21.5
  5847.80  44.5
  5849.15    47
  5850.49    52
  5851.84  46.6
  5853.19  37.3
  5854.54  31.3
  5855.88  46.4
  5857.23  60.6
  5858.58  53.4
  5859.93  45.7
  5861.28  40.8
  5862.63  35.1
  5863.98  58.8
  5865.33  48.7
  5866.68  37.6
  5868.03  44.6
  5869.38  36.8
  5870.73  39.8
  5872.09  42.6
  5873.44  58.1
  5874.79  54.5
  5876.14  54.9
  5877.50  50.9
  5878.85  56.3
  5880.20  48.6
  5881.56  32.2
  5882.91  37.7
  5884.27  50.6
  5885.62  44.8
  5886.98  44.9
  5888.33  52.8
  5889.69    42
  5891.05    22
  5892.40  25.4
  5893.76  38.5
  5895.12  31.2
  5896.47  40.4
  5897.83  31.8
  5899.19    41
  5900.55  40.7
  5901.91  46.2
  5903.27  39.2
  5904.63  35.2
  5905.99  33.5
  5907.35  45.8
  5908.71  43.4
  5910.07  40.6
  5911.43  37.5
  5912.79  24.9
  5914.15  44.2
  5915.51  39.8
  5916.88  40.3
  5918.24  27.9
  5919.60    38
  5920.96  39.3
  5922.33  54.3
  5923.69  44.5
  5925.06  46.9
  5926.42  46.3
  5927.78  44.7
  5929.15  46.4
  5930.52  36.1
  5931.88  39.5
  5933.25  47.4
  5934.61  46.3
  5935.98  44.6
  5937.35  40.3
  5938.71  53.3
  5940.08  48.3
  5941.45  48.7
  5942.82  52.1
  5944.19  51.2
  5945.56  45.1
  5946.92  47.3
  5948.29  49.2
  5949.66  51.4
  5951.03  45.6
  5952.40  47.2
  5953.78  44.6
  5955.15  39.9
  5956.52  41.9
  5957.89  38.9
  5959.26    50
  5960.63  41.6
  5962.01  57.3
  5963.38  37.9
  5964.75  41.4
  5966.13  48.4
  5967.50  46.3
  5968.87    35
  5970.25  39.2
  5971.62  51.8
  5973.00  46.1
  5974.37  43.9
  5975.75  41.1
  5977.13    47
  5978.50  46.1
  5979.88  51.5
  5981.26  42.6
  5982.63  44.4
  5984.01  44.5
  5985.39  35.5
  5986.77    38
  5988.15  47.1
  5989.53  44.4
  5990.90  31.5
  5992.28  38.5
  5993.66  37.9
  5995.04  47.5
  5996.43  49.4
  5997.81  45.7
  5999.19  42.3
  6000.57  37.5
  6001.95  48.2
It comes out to 3.64 angstroms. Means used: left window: 45.3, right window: 46.4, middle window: 40.6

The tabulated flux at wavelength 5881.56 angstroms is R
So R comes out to 32.2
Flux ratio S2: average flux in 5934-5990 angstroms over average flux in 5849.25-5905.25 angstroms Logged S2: 1.0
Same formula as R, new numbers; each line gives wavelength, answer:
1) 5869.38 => 36.8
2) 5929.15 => 46.4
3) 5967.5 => 46.3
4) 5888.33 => 52.8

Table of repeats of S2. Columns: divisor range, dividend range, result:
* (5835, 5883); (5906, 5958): 0.97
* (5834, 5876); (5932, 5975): 1.02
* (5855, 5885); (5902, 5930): 0.87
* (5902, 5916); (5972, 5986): 1.15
